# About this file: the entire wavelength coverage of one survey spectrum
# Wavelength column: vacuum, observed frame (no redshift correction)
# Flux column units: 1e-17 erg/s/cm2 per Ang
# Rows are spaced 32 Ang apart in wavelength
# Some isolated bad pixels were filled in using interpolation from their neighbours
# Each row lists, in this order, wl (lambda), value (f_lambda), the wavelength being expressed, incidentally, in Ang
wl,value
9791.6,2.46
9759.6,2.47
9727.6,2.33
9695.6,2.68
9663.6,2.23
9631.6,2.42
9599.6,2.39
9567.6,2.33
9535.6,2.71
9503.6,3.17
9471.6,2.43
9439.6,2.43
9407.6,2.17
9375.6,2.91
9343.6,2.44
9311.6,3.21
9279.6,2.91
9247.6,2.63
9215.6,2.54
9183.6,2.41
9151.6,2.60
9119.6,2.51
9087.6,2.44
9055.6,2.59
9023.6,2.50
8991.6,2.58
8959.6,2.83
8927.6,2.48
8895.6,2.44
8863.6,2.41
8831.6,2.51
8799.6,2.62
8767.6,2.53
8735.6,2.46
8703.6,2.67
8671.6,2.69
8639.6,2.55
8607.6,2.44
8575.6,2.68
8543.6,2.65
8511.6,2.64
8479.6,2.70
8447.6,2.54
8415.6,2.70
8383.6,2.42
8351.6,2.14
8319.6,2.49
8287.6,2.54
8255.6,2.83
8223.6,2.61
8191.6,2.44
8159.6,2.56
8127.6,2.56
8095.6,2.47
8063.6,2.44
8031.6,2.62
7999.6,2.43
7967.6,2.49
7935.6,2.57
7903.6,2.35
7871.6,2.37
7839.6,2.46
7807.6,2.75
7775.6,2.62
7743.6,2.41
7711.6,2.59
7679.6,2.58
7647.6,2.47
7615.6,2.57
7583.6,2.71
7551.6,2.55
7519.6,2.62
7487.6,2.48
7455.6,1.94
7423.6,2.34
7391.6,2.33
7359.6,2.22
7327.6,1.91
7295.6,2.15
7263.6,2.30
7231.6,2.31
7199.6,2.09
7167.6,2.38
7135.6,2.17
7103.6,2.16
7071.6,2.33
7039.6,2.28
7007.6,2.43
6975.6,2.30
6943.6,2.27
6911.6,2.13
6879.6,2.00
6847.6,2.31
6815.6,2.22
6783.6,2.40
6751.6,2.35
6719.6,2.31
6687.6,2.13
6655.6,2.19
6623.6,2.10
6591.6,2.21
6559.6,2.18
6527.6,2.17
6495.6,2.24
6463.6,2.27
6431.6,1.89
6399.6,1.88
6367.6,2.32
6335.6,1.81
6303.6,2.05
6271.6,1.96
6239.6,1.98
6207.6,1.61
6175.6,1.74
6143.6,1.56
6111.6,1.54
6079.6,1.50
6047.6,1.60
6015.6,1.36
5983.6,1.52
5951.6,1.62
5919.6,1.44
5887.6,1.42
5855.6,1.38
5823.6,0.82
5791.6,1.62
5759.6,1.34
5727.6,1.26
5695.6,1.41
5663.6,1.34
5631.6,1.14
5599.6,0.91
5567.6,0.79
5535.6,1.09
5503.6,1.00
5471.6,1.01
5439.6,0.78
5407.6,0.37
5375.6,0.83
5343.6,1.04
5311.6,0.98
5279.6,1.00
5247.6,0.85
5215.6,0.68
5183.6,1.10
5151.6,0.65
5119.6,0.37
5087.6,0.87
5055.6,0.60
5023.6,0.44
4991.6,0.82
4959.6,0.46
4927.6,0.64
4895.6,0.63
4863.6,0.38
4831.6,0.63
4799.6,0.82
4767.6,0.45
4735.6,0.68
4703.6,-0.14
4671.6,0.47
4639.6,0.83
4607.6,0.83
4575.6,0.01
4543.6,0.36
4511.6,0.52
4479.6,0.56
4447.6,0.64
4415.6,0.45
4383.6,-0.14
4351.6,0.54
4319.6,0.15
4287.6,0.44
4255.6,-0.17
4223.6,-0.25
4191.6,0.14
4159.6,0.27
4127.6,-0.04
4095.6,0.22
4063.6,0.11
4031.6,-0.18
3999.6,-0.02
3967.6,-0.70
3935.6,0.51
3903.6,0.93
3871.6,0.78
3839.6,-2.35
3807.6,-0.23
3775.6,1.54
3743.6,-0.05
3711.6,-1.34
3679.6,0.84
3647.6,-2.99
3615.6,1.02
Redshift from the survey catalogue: 0.42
